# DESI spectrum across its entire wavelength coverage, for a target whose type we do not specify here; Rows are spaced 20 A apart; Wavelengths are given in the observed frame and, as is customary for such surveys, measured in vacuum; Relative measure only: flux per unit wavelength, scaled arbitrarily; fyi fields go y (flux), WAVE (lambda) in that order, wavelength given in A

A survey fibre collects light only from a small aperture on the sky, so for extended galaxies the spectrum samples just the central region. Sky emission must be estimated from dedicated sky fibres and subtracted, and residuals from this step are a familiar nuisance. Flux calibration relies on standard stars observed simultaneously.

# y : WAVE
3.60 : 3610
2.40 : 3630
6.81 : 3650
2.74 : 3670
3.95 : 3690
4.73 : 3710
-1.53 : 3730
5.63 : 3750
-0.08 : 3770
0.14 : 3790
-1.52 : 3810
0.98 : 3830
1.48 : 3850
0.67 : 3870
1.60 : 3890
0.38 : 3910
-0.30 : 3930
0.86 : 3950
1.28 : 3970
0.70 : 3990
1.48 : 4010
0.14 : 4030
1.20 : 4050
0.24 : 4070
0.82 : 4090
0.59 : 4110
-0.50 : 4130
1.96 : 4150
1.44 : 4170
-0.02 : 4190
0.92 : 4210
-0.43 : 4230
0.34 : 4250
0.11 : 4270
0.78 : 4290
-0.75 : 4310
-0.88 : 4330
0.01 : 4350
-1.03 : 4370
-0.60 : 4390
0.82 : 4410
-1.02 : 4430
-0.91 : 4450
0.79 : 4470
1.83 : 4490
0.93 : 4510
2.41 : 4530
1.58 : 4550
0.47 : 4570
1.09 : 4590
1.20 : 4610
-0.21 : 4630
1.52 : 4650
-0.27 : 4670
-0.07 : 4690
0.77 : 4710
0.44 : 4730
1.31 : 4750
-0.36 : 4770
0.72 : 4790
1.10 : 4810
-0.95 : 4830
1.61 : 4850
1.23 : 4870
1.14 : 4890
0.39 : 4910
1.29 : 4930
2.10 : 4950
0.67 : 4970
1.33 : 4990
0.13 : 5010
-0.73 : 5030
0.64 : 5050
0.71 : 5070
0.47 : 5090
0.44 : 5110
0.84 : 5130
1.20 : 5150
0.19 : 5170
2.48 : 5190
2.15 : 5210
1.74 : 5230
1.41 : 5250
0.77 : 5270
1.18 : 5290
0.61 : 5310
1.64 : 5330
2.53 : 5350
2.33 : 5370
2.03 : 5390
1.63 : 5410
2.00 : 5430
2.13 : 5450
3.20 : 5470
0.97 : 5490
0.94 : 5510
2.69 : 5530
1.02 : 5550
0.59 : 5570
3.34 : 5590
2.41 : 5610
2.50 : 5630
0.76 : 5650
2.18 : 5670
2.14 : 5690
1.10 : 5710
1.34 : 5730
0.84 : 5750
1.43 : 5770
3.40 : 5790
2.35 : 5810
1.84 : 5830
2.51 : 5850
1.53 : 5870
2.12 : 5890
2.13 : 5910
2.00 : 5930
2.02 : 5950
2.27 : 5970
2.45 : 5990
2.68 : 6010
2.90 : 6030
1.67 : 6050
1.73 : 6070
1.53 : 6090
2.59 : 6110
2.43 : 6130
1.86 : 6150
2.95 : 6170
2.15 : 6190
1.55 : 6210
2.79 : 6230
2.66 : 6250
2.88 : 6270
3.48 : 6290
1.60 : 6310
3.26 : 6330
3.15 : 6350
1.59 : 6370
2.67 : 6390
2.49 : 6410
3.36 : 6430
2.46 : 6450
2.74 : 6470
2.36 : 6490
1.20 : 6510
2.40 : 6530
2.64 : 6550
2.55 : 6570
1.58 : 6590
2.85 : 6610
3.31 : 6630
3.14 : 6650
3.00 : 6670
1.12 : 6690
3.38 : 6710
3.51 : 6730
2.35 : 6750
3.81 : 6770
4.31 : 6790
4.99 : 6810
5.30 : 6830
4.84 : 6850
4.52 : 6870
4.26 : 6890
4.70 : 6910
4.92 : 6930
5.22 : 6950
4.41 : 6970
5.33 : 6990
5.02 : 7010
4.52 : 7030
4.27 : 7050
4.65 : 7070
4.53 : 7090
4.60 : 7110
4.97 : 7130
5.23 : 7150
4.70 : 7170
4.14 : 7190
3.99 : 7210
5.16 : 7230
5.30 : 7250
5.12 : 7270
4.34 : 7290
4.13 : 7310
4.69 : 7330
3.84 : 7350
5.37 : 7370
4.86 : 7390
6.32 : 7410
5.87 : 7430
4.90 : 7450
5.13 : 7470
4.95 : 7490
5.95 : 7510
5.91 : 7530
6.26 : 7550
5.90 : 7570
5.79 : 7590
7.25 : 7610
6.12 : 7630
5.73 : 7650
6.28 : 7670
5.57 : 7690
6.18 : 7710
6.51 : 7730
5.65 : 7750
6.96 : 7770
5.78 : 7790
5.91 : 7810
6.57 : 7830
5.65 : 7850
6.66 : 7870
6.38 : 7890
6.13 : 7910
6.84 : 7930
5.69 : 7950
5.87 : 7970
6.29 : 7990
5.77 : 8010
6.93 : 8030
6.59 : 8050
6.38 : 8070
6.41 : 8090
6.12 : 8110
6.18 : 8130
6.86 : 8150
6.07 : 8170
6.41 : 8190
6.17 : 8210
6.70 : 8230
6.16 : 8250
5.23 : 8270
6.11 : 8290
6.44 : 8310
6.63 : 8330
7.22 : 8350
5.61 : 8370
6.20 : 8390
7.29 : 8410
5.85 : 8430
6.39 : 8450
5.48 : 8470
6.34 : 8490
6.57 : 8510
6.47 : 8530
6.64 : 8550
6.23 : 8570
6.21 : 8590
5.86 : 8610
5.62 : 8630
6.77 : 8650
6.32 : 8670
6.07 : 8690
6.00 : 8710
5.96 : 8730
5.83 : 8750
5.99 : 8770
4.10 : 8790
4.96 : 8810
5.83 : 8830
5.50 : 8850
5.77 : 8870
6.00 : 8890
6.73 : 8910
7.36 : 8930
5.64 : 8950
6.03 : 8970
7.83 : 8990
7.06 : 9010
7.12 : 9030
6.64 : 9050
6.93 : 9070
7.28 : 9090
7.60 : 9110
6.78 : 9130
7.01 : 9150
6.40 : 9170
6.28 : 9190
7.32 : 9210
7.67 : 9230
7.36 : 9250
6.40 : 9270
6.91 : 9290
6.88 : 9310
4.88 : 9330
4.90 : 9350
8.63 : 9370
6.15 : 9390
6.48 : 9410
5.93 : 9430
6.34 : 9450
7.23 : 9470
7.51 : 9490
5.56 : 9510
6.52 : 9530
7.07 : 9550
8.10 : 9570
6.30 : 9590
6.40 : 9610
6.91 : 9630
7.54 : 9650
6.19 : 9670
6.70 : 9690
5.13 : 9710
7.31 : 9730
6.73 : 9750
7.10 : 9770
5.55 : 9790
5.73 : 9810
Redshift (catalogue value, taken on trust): 0.70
